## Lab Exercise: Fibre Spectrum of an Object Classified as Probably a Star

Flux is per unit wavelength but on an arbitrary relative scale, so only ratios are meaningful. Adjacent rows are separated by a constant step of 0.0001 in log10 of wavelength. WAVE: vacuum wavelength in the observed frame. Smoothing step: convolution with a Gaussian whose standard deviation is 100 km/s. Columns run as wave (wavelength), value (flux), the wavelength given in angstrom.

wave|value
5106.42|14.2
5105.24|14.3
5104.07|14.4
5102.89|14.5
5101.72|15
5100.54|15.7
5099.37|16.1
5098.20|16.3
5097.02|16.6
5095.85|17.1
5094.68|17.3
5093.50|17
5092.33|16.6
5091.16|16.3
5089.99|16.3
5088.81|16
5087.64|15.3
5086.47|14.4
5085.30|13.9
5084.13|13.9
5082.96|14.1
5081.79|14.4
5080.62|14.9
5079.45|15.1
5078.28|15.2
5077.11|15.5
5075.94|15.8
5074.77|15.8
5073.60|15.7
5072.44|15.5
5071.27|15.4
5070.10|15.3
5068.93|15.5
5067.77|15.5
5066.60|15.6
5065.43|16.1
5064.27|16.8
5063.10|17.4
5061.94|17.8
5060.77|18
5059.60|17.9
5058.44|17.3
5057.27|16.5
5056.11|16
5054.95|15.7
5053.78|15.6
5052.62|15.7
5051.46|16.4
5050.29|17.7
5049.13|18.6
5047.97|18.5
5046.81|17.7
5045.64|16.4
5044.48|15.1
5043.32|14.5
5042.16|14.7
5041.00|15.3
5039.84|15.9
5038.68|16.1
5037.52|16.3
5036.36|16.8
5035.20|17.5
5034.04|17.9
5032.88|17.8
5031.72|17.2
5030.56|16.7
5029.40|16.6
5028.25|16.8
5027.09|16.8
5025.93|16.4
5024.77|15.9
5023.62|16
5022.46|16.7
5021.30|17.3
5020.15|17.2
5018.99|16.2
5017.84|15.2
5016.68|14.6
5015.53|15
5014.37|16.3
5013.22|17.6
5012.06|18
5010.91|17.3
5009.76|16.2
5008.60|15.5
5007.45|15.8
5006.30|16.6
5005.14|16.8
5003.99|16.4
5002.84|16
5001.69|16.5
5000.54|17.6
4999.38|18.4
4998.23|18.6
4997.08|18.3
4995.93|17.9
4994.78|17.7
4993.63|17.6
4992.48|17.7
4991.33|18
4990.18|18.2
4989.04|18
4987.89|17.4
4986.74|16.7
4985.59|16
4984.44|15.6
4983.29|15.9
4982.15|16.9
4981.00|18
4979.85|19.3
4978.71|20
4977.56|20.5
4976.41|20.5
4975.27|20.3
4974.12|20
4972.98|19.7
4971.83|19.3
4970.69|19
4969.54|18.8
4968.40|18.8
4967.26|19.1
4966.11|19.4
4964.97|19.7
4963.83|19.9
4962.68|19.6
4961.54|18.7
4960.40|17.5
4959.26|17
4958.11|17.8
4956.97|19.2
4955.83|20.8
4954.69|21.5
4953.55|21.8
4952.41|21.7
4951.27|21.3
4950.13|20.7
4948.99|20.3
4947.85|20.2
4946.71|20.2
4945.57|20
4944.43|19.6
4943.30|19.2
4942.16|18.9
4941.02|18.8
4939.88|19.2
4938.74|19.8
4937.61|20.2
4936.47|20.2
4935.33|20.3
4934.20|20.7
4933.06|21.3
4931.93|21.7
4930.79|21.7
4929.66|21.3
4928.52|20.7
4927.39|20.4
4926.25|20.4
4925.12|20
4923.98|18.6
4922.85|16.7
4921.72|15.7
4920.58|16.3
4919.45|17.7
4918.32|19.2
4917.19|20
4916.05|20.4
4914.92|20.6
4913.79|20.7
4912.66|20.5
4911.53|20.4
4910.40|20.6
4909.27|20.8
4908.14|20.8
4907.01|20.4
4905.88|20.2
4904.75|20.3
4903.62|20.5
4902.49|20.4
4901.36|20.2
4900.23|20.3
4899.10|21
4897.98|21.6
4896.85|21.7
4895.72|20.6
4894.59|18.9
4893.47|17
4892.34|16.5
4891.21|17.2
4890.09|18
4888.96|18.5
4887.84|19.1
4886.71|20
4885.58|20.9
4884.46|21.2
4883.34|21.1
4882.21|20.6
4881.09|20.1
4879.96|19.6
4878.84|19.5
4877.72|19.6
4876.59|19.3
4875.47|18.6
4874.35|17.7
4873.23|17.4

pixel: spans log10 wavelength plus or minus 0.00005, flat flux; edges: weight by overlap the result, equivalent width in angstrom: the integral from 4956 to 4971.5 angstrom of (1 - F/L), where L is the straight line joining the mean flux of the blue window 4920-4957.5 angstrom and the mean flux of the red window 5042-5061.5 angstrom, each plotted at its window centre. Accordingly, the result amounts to 0.30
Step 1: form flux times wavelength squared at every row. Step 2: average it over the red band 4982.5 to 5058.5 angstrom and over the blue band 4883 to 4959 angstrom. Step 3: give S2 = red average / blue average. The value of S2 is 0.9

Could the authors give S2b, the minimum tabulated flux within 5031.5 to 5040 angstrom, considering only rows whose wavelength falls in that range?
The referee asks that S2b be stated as 15.9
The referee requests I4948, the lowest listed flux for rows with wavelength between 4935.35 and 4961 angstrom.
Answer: 17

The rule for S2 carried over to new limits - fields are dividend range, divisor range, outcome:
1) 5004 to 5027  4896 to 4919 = 0.83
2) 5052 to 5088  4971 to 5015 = 0.92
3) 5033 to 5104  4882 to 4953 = 0.86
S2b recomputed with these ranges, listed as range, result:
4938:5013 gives 15.5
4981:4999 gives 15.6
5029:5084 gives 14.1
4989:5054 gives 14.5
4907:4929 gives 15.7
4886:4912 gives 16.5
